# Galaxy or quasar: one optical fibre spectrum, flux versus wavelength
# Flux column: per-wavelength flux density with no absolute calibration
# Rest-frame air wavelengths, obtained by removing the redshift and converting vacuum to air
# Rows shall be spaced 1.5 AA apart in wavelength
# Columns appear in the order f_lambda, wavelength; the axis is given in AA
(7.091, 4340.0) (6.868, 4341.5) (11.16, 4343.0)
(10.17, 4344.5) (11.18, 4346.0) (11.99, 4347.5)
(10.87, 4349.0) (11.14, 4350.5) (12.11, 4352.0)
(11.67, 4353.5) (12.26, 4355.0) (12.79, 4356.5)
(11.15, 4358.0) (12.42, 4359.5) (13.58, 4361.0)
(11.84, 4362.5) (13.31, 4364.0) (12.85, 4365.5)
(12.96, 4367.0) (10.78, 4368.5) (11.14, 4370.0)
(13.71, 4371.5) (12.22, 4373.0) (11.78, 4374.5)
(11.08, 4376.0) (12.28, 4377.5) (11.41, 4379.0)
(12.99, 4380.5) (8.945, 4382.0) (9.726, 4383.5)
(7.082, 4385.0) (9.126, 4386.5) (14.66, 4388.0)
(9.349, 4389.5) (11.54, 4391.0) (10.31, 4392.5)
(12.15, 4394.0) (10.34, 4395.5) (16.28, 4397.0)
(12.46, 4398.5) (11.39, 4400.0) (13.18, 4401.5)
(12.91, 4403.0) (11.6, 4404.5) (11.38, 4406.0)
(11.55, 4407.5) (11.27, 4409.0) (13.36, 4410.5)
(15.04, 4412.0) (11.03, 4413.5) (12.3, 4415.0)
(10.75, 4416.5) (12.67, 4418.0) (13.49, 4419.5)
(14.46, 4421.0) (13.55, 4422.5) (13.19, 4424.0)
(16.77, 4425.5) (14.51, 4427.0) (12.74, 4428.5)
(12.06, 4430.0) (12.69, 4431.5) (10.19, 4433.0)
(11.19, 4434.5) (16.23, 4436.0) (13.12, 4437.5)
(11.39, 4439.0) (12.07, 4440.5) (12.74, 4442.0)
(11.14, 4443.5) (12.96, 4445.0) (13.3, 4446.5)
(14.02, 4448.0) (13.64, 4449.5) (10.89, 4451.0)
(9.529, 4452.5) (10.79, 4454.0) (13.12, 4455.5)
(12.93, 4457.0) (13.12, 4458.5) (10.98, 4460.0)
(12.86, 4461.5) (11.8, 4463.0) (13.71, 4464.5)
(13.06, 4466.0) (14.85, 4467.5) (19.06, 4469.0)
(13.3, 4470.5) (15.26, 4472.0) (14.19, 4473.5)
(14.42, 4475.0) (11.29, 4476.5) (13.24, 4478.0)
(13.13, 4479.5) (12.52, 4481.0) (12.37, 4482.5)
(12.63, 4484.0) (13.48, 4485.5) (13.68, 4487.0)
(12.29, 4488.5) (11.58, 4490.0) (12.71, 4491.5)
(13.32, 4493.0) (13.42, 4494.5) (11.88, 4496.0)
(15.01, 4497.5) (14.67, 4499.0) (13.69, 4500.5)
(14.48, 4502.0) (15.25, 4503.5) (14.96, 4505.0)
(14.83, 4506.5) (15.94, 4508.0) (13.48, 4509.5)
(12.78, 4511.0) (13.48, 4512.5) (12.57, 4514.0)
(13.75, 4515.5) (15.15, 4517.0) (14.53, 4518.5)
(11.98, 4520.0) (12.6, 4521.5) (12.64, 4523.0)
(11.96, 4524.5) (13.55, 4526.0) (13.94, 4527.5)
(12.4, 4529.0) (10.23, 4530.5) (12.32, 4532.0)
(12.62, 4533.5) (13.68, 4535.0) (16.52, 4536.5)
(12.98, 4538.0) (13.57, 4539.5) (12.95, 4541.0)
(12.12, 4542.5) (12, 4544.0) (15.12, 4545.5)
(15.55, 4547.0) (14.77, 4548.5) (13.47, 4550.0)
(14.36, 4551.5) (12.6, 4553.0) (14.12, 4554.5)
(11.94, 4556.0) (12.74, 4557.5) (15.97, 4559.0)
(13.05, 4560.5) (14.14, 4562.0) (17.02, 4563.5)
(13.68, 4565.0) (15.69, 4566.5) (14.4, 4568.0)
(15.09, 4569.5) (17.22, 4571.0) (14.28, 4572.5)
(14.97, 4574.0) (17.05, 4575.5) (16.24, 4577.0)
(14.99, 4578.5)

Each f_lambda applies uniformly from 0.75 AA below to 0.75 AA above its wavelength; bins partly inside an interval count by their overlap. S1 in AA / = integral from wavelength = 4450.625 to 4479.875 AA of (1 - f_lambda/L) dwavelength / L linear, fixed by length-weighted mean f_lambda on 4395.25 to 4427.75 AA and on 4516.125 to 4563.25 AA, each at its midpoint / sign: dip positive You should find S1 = 0.1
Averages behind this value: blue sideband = 12.9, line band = 13.1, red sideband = 13.4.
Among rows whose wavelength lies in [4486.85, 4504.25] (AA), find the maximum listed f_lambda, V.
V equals 15.25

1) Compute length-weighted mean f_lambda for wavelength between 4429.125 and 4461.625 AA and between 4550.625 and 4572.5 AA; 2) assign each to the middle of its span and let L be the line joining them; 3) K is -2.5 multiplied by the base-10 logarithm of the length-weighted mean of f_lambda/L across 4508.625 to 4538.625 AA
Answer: 0.04 mag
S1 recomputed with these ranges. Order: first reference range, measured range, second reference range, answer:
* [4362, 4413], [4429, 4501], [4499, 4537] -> -0.4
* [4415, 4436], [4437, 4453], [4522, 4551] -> 1.0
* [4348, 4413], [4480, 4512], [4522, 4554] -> -1.6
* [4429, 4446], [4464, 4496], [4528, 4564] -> -1.6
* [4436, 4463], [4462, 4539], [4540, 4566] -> -2.4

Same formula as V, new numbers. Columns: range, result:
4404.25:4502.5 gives 19.06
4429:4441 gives 16.23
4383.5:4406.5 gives 16.28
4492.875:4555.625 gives 16.52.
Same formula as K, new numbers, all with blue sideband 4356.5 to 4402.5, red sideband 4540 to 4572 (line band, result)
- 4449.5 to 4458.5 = 0.09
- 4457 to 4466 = 0.03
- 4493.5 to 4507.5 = -0.07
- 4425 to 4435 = -0.03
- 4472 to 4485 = 0.00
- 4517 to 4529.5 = 0.05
